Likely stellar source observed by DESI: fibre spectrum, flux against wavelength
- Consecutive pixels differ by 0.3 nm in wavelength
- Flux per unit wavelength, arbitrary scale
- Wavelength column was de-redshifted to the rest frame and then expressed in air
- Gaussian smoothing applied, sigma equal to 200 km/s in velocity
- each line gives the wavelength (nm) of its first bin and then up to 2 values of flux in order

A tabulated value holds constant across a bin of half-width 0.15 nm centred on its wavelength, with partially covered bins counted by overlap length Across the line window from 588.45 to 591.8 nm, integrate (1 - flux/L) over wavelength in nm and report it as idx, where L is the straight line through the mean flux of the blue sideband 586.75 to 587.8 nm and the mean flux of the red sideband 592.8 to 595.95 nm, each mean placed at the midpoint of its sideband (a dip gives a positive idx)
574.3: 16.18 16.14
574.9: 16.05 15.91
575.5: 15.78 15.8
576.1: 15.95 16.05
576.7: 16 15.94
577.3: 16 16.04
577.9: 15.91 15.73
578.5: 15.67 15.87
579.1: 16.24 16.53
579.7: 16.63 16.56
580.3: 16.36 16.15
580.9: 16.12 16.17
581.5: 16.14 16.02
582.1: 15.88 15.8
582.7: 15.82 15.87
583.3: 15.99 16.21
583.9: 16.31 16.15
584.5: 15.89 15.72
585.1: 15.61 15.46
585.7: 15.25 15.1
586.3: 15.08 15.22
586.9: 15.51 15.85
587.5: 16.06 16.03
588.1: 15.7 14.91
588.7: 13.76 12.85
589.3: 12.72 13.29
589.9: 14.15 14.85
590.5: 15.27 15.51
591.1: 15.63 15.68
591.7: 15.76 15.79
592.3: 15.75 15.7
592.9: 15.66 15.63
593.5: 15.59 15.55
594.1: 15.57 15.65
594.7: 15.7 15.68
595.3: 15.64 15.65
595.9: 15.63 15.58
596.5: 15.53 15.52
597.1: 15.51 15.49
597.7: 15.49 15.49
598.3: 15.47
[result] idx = 0.27 nm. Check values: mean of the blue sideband 15.8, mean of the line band 14.5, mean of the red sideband 15.6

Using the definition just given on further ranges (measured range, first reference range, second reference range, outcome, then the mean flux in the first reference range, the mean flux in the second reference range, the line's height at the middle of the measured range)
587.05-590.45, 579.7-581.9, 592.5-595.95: 0.280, 16.2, 15.6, 15.9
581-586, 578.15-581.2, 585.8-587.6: -0.026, 16.2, 15.4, 15.8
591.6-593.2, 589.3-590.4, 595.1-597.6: -0.124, 14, 15.6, 14.6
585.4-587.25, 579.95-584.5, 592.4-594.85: 0.070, 16.1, 15.6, 15.9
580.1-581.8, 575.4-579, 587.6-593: -0.060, 15.9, 14.9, 15.6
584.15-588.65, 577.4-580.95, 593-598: 0.109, 16.1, 15.6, 15.9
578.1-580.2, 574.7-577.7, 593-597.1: -0.039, 16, 15.6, 15.9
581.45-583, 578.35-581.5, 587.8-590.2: -0.022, 16.2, 14.1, 15.7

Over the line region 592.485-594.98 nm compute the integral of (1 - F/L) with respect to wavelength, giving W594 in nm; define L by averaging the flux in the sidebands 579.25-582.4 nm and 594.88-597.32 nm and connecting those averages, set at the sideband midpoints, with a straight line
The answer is 0.01 nm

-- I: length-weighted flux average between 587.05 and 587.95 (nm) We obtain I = 16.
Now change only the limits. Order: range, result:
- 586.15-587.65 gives 15.5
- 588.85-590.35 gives 13.6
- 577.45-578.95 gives 15.8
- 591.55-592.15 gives 15.8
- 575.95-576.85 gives 16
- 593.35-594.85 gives 15.6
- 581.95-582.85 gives 15.8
